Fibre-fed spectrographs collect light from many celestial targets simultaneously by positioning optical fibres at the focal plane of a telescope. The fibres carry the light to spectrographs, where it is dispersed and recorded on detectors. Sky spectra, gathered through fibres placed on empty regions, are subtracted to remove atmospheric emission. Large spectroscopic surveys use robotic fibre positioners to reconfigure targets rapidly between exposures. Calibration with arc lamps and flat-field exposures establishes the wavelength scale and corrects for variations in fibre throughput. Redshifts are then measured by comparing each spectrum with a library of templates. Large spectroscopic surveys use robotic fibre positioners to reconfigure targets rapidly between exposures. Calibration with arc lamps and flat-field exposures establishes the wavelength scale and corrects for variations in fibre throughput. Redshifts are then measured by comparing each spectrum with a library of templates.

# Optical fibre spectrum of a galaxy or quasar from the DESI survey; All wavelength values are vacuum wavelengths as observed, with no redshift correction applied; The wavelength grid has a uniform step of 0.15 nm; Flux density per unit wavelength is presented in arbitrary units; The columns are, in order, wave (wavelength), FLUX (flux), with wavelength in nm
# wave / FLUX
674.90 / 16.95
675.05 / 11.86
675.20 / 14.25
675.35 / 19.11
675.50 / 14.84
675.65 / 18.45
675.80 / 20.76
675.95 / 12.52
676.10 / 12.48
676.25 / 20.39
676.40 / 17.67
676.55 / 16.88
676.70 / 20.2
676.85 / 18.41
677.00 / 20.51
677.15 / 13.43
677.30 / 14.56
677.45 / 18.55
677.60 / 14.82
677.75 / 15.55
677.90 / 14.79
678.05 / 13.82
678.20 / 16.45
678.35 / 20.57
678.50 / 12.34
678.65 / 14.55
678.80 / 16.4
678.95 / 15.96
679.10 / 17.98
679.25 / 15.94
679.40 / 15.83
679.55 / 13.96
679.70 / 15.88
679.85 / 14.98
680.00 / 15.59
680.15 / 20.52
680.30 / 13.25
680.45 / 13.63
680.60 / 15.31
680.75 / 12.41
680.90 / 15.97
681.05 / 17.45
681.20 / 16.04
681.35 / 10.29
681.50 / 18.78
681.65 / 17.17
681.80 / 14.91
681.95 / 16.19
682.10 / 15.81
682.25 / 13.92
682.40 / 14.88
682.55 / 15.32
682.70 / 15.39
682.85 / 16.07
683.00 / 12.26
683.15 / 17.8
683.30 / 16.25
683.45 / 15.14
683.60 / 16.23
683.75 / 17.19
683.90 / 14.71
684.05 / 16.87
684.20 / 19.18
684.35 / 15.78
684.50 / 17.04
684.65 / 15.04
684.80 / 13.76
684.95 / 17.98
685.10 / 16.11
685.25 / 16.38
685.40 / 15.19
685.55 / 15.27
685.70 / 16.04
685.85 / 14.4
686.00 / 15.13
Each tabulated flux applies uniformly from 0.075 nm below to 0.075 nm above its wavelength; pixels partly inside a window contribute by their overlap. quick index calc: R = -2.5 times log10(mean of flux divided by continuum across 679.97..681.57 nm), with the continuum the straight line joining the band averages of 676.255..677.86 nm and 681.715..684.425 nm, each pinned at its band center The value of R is 0.06 mag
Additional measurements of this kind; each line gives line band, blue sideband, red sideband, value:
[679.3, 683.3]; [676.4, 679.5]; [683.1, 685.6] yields 0.063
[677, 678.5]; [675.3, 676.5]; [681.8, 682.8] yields 0.039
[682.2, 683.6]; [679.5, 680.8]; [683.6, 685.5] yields 0.037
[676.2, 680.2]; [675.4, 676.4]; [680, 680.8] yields -0.038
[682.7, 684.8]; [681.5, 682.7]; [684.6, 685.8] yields -0.022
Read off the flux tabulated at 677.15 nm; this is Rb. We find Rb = 13.43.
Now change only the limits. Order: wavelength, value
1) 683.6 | 16.23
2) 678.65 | 14.55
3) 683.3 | 16.25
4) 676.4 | 17.67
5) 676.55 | 16.88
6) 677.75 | 15.55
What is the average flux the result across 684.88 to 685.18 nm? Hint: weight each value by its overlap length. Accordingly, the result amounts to 17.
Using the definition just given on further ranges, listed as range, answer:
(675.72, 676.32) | 16.5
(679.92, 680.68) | 15.6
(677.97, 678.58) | 15.8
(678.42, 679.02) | 14.9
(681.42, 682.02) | 16.7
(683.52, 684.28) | 16.8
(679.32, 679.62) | 14.9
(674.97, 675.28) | 13.2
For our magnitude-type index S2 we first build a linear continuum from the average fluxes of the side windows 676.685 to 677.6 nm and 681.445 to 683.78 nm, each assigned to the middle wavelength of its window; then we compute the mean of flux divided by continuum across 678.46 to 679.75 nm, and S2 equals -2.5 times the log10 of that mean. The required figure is 0.08 mag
